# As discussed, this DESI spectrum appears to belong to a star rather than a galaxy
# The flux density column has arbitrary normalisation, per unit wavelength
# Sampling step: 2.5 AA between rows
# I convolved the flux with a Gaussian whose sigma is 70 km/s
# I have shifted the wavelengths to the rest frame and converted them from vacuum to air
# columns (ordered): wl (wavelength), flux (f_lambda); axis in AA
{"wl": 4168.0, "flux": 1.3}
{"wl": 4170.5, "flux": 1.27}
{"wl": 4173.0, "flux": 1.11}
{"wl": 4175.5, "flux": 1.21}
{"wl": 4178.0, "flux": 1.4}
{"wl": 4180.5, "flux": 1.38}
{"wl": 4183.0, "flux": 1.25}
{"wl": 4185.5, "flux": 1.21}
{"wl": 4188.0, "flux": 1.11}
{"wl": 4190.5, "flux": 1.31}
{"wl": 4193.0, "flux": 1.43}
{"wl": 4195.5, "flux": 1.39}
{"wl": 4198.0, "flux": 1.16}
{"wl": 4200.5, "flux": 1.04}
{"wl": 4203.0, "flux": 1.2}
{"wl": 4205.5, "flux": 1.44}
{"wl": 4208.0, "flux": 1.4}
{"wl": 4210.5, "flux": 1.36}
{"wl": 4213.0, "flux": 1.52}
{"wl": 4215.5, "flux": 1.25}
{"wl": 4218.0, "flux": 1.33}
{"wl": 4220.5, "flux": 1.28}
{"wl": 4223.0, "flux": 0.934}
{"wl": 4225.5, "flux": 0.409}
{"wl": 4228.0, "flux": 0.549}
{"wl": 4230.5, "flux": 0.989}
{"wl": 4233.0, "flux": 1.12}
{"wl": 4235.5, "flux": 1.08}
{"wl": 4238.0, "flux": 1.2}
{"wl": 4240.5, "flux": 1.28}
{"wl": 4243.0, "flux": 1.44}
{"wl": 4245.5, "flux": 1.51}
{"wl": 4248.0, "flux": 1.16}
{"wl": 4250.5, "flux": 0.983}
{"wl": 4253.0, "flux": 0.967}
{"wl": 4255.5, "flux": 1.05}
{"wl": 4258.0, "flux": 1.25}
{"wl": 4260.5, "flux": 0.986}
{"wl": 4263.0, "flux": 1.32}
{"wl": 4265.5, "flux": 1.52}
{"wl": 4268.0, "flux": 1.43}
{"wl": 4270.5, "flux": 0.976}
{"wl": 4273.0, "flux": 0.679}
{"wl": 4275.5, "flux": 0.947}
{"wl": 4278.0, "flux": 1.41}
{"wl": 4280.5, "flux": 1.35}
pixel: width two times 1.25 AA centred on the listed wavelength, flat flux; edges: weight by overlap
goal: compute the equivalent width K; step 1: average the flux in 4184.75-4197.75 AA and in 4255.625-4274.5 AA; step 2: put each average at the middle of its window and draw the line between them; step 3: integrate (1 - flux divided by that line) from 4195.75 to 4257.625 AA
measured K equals 3.3 AA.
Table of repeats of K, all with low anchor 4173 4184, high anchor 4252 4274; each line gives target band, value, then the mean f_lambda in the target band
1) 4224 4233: 3.57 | 0.722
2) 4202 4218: -1.68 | 1.36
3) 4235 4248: -1.39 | 1.3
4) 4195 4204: 0.50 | 1.18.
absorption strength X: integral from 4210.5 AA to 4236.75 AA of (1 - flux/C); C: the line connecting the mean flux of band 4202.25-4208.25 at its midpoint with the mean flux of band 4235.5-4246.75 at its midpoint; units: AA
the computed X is 5.4 AA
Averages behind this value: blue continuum 1.35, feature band 1.06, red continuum 1.33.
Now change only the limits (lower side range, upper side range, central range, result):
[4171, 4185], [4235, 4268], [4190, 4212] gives -0.9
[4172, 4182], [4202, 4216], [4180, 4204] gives 1.4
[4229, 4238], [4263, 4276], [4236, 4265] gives -2.6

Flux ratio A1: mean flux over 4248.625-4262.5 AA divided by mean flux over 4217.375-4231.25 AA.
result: 1.19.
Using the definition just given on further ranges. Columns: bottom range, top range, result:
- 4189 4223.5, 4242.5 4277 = 0.89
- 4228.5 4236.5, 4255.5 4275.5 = 1.13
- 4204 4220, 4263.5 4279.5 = 0.85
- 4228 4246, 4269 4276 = 0.75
